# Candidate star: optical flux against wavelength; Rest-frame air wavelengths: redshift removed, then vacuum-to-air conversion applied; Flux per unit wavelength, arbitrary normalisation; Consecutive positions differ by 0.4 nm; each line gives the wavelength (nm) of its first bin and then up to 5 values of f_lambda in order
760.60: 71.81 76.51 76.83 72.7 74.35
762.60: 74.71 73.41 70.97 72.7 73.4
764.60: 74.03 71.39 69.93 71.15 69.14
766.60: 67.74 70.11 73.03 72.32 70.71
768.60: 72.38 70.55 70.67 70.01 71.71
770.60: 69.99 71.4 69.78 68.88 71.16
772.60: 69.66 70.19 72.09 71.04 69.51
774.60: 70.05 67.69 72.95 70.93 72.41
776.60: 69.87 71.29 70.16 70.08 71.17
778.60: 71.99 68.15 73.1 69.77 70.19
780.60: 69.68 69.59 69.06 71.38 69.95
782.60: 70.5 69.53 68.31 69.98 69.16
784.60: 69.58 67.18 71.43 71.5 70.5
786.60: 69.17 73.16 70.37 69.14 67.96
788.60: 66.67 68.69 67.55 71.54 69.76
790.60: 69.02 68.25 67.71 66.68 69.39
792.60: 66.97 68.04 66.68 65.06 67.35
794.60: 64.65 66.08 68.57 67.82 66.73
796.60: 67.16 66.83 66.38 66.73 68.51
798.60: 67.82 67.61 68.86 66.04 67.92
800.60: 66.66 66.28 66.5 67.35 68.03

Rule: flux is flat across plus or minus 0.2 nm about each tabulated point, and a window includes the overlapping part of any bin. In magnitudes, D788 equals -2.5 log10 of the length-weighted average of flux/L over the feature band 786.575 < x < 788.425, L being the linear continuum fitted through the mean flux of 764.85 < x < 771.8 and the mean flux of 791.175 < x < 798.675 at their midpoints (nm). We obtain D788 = -0.03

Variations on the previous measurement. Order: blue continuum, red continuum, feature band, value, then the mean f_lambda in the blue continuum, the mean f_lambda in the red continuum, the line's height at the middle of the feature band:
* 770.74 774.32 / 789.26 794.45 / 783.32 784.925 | 0.00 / 70.4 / 68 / 69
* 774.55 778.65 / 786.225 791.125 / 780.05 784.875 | 0.01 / 70.8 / 69.3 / 70.1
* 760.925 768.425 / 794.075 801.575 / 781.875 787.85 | -0.01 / 72.3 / 67.1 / 69.1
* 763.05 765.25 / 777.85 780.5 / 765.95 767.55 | 0.03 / 72.5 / 70.7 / 72.2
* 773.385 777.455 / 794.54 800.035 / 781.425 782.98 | -0.01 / 70.7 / 67.2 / 69.6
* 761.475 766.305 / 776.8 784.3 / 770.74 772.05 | 0.02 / 72.5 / 70.2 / 71.5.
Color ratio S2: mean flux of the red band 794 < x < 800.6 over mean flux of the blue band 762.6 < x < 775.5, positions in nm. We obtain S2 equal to 0.95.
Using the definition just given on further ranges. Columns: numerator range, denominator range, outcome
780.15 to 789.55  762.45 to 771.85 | 0.98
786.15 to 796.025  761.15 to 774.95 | 0.96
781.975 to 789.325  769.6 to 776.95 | 0.99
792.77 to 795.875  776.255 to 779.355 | 0.95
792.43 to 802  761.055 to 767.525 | 0.93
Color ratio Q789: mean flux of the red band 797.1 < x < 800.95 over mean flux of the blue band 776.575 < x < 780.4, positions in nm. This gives 1.0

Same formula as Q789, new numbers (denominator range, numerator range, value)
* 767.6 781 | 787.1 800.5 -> 0.96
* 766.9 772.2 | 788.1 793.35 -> 0.96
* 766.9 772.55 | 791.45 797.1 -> 0.95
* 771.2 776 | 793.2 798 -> 0.95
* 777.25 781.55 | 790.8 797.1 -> 0.96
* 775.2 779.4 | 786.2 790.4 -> 0.98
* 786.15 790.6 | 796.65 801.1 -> 0.97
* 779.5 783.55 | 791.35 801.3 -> 0.96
